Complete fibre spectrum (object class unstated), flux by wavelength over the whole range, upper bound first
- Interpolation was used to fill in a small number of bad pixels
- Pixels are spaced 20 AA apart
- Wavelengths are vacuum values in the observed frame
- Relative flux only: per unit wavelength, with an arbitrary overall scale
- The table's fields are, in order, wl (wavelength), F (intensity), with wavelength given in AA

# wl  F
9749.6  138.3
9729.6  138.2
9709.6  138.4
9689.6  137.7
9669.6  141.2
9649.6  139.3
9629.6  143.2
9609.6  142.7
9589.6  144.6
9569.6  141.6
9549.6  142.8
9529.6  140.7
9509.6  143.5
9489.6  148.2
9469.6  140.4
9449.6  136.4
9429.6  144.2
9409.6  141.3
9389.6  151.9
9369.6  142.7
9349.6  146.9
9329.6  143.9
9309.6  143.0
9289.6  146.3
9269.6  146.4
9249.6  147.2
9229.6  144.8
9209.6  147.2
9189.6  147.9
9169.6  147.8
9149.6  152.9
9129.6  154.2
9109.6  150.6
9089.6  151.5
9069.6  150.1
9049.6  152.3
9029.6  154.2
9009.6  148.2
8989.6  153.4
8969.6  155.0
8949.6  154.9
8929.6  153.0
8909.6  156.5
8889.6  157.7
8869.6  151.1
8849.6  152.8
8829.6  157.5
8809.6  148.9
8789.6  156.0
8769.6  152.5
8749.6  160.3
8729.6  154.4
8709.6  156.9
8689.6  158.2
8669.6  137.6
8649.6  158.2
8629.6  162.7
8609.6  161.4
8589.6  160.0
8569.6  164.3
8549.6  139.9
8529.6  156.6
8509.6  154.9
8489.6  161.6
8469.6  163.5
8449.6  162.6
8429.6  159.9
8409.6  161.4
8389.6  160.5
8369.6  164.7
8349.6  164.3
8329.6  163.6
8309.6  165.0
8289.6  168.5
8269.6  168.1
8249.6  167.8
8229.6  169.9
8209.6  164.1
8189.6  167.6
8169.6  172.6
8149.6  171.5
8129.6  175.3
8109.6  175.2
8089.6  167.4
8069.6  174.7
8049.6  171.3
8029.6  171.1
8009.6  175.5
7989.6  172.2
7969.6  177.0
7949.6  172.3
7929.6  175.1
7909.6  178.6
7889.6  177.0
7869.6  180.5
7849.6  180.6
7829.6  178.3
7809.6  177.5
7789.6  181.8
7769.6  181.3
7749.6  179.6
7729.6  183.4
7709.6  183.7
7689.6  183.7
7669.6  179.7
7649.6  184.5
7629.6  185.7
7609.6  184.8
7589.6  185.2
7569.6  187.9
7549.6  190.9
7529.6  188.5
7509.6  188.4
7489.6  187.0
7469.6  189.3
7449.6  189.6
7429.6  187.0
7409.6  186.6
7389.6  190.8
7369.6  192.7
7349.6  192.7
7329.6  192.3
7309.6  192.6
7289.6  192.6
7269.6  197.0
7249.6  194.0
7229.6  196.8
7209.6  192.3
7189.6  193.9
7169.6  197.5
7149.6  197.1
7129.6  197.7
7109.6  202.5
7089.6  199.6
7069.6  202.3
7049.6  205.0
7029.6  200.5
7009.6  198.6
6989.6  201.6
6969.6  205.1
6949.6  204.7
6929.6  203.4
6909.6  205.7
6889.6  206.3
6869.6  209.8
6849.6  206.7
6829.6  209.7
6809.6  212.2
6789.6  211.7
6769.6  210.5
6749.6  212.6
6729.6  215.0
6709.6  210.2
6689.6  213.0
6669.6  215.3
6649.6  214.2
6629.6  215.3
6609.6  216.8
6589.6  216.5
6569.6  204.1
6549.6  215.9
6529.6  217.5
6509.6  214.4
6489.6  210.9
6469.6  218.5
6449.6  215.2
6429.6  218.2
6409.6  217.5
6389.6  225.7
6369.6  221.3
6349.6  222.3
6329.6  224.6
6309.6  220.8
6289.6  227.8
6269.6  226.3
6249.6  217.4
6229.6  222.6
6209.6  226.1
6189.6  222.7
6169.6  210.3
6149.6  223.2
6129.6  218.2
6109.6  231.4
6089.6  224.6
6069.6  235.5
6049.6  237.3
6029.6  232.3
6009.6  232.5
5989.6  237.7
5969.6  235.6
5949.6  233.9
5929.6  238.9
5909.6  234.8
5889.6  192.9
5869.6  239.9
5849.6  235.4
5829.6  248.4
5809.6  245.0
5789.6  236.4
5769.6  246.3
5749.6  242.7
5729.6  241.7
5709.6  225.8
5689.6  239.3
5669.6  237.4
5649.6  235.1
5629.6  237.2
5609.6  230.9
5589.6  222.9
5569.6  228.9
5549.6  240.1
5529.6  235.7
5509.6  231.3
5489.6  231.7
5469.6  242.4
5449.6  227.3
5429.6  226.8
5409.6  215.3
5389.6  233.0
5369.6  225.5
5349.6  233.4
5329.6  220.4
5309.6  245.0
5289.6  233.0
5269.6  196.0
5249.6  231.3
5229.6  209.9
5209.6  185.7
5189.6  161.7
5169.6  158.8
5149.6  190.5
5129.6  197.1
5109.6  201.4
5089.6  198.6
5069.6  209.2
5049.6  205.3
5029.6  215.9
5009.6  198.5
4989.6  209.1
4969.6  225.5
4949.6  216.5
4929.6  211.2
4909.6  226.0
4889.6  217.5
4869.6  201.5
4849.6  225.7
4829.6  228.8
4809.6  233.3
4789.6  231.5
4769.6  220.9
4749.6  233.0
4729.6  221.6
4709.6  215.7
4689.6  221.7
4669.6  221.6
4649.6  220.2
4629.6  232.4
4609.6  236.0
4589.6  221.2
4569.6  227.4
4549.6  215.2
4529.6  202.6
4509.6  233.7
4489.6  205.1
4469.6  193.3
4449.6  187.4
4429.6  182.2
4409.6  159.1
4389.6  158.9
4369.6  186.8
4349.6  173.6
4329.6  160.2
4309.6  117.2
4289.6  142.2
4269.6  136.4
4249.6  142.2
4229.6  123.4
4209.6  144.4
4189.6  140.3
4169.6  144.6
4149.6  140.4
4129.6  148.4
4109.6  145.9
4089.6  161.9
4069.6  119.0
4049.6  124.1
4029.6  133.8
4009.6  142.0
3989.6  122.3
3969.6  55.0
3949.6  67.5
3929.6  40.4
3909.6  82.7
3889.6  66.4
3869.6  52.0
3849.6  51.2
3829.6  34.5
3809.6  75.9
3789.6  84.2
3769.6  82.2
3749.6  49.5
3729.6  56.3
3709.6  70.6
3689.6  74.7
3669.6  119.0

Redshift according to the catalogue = 0.000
